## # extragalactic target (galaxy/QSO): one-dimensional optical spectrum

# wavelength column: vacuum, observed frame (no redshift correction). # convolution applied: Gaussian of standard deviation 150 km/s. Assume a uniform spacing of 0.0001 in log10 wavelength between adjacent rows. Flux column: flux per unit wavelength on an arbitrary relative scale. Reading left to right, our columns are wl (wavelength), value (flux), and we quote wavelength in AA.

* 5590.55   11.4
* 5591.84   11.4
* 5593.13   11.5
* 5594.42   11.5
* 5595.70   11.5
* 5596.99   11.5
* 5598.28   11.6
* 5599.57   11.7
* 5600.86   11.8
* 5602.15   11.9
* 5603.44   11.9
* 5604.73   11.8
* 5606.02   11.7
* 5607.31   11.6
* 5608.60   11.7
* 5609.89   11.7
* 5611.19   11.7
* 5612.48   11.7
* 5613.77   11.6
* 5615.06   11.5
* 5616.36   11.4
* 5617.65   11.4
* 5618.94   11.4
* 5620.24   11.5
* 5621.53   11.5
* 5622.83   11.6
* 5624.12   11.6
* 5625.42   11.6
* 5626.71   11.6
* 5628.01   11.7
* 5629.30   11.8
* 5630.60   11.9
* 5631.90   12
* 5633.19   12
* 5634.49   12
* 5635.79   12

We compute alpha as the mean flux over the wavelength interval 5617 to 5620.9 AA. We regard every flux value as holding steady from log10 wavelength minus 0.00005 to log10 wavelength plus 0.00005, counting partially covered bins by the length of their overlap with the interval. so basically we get 11.4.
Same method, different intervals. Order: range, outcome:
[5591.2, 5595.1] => 11.5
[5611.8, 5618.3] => 11.5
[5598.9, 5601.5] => 11.7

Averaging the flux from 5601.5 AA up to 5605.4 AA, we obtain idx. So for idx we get 11.9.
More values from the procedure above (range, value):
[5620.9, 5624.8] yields 11.6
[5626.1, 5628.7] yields 11.7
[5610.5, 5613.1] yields 11.7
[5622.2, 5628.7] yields 11.6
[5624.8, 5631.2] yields 11.7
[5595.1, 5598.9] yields 11.5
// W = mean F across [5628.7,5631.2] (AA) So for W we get 11.8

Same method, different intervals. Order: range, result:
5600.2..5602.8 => 11.8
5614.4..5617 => 11.4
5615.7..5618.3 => 11.4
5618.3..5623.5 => 11.5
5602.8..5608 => 11.8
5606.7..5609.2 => 11.7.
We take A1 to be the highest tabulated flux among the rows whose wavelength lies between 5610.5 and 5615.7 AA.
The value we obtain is 11.7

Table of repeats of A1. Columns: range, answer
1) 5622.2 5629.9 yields 11.8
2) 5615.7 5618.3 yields 11.4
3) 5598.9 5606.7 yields 11.9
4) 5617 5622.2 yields 11.5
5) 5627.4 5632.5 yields 12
